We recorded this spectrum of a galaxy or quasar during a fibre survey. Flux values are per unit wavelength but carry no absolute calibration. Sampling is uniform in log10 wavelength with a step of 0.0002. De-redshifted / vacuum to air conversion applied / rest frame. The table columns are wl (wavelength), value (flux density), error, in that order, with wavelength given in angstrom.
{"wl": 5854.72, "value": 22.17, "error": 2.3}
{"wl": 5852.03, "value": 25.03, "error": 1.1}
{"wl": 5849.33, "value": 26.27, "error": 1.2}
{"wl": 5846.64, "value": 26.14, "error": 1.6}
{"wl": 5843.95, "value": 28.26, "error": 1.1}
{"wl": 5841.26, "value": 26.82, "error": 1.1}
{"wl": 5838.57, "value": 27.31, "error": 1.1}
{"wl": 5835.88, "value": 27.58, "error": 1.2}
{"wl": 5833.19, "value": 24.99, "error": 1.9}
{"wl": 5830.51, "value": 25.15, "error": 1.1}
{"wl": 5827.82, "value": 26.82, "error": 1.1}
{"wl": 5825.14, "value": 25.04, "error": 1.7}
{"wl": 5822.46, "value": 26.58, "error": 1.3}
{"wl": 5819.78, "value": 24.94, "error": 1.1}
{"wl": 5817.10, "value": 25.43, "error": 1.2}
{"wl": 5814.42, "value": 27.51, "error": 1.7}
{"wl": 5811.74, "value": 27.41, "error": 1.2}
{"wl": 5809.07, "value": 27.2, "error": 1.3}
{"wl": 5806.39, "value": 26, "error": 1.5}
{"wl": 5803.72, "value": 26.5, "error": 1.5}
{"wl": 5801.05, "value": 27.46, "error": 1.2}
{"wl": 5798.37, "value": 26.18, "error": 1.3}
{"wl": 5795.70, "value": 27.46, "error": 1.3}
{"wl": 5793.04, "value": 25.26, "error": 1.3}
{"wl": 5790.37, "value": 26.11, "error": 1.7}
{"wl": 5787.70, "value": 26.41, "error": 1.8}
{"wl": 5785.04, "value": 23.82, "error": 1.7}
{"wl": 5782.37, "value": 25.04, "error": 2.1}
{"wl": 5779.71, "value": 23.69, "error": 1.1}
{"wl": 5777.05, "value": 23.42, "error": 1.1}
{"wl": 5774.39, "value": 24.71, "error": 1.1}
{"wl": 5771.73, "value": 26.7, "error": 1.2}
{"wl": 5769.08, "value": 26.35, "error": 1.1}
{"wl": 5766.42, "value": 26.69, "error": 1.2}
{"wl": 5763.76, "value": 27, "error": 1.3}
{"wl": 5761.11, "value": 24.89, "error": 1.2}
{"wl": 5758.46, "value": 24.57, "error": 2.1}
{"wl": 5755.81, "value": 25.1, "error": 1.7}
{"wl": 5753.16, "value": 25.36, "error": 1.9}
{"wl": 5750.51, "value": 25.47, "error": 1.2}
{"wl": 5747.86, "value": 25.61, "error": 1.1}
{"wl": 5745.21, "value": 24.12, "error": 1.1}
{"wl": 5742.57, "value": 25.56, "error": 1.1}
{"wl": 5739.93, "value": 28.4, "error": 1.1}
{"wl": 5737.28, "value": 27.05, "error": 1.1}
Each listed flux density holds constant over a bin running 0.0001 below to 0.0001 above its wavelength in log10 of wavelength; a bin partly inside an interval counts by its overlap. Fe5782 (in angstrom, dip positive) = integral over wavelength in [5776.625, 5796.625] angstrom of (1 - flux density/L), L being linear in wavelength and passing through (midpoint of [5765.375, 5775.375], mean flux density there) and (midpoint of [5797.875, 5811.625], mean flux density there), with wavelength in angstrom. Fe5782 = 1.0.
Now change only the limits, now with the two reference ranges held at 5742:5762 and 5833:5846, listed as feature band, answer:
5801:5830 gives 0.2 angstrom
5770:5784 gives 0.5 angstrom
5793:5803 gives -0.2 angstrom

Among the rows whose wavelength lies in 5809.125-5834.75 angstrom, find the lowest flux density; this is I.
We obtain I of 24.94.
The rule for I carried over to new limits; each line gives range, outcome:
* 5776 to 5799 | 23.42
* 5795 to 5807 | 26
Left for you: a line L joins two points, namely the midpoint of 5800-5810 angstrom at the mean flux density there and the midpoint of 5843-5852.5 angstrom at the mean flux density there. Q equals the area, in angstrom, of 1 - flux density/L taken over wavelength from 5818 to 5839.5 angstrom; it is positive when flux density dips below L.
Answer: 0.47 angstrom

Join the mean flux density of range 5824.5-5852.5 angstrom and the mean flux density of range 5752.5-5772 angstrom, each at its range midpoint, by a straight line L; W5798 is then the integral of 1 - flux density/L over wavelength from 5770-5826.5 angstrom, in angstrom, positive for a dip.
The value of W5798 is 0.5 angstrom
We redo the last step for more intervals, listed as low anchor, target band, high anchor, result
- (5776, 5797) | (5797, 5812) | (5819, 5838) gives -0.7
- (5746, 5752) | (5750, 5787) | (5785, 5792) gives 0.5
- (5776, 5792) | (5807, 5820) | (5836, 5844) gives -0.2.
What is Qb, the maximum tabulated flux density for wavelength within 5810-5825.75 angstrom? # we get 27.51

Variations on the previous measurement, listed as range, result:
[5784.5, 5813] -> 27.46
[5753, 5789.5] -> 27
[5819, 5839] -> 27.58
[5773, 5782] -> 24.71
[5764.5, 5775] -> 26.7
